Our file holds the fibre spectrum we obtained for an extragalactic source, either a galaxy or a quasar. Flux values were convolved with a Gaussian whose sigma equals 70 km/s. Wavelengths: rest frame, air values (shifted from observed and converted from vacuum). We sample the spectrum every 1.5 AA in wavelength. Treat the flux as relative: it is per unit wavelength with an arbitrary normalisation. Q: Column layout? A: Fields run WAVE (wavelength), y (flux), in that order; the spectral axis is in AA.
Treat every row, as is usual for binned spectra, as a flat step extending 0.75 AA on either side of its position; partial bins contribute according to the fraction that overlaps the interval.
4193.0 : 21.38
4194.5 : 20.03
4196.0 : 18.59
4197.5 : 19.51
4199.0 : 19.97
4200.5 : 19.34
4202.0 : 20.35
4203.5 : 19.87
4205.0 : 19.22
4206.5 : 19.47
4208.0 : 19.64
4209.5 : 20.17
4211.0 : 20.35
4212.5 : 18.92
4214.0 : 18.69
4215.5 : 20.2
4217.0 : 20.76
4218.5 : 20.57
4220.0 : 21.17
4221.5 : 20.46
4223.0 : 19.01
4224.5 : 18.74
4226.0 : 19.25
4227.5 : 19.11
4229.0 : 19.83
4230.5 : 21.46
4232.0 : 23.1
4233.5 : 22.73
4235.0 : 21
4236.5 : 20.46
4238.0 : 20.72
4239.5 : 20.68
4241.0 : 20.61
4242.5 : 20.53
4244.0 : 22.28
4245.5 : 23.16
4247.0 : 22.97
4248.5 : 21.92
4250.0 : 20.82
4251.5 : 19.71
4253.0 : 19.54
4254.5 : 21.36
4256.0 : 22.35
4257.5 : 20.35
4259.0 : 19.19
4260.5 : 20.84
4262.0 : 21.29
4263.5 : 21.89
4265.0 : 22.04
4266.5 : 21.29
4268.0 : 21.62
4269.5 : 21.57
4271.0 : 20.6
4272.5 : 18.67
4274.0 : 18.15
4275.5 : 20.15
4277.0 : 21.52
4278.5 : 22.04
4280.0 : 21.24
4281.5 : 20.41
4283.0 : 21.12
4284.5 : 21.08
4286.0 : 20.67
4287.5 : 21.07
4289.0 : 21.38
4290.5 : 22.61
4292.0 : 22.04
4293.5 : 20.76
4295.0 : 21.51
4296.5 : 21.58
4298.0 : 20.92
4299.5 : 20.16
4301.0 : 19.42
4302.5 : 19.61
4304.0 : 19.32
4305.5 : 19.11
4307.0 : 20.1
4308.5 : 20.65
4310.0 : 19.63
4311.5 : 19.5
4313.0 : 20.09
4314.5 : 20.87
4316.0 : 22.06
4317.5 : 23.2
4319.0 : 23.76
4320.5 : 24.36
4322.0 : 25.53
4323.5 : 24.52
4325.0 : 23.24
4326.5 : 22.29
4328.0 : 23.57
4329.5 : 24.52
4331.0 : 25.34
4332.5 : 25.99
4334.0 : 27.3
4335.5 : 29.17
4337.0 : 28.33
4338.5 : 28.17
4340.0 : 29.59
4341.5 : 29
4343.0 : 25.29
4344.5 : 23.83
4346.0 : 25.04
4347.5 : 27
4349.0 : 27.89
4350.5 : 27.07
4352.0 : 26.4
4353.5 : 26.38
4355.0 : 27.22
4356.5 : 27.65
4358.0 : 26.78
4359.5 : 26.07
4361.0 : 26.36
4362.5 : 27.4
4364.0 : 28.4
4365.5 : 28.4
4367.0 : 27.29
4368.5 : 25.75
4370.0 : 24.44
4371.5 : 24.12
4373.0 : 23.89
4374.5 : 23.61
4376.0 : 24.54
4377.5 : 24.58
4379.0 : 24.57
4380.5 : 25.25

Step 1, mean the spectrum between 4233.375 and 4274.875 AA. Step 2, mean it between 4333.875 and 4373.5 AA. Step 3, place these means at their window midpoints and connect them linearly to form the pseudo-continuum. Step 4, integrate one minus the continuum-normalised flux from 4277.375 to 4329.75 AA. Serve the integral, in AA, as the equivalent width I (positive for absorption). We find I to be 5.2 AA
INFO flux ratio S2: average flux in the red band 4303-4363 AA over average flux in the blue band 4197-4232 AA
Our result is 1.2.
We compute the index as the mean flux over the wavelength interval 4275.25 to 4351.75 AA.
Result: 23.1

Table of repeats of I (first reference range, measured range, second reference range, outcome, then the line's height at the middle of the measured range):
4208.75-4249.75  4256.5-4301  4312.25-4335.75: 2.94 AA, 22.4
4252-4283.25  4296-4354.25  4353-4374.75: 0.76 AA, 24.1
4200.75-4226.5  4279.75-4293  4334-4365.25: 1.38 AA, 23.8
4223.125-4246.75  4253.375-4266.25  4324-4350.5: 0.62 AA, 22.2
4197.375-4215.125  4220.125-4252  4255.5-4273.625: -0.96 AA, 20.3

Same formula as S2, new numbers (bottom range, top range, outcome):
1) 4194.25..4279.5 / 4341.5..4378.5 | 1.27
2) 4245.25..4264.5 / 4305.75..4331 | 1.06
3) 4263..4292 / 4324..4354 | 1.25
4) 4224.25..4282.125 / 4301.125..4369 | 1.19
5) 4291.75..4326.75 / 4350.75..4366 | 1.27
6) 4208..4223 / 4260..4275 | 1.04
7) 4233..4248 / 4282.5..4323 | 0.99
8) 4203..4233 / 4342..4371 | 1.33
